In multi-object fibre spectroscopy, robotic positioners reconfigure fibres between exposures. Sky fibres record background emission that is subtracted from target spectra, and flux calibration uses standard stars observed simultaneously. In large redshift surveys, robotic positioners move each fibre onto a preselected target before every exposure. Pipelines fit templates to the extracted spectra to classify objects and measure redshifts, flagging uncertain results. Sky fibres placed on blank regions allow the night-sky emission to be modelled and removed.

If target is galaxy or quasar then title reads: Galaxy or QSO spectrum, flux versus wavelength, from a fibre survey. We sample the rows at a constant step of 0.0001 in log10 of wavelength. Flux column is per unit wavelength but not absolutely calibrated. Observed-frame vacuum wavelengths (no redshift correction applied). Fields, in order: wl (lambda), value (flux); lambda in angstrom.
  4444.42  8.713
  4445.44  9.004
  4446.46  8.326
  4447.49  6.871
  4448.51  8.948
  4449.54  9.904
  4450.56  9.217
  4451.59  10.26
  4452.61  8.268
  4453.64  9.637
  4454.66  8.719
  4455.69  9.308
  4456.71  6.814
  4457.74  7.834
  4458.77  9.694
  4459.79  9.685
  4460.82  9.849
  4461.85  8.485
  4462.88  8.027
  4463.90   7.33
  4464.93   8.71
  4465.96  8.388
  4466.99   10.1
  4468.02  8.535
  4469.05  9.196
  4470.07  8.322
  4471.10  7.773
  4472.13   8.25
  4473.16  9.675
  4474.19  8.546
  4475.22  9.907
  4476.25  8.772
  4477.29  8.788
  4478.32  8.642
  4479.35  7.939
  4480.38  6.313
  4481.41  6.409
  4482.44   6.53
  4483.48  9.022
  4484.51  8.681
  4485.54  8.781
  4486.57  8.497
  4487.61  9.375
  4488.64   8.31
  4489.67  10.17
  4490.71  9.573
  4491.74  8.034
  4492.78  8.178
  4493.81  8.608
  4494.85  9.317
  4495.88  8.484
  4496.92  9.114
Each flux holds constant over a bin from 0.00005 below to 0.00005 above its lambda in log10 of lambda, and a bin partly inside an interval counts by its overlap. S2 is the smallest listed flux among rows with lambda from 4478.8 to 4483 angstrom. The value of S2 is 6.313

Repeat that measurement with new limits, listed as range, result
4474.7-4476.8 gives 8.772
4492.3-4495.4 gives 8.178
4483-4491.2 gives 8.31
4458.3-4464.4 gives 7.33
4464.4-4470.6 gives 8.322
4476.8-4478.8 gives 8.642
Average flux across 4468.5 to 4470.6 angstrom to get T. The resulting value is 8.78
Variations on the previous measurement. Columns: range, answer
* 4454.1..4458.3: 8.2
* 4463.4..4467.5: 8.62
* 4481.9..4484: 7.75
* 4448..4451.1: 9.35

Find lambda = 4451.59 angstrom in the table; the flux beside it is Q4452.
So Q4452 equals 10.26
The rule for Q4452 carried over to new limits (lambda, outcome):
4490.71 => 9.573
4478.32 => 8.642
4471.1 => 7.773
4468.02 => 8.535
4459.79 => 9.685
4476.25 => 8.772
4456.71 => 6.814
